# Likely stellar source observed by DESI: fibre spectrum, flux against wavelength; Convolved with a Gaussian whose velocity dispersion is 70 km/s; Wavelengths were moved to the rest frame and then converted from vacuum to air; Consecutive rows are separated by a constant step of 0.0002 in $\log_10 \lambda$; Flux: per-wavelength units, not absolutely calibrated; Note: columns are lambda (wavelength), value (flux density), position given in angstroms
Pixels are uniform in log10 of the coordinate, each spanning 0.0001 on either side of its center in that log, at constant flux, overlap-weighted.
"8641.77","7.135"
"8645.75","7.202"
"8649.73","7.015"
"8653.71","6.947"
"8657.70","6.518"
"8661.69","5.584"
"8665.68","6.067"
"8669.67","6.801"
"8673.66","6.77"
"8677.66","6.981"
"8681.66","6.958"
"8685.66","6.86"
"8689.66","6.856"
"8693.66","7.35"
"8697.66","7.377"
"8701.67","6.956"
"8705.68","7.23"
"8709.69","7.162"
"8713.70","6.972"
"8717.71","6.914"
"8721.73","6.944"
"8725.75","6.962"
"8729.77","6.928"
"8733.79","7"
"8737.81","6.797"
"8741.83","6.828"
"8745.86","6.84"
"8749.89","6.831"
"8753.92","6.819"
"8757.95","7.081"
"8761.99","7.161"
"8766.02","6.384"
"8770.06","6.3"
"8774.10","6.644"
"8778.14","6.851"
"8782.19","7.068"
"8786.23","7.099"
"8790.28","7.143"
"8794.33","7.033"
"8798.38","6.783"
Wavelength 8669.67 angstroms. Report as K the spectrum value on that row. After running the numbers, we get 6.801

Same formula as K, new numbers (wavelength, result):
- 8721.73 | 6.944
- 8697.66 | 7.377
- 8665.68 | 6.067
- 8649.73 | 7.015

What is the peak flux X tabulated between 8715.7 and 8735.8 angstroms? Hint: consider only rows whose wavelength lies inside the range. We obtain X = 7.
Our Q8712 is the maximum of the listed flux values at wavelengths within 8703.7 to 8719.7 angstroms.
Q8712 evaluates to 7.23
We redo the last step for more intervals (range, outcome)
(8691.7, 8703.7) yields 7.377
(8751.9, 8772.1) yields 7.161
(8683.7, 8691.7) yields 6.86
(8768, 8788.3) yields 7.099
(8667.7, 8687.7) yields 6.981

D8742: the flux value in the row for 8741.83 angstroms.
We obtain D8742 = 6.828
